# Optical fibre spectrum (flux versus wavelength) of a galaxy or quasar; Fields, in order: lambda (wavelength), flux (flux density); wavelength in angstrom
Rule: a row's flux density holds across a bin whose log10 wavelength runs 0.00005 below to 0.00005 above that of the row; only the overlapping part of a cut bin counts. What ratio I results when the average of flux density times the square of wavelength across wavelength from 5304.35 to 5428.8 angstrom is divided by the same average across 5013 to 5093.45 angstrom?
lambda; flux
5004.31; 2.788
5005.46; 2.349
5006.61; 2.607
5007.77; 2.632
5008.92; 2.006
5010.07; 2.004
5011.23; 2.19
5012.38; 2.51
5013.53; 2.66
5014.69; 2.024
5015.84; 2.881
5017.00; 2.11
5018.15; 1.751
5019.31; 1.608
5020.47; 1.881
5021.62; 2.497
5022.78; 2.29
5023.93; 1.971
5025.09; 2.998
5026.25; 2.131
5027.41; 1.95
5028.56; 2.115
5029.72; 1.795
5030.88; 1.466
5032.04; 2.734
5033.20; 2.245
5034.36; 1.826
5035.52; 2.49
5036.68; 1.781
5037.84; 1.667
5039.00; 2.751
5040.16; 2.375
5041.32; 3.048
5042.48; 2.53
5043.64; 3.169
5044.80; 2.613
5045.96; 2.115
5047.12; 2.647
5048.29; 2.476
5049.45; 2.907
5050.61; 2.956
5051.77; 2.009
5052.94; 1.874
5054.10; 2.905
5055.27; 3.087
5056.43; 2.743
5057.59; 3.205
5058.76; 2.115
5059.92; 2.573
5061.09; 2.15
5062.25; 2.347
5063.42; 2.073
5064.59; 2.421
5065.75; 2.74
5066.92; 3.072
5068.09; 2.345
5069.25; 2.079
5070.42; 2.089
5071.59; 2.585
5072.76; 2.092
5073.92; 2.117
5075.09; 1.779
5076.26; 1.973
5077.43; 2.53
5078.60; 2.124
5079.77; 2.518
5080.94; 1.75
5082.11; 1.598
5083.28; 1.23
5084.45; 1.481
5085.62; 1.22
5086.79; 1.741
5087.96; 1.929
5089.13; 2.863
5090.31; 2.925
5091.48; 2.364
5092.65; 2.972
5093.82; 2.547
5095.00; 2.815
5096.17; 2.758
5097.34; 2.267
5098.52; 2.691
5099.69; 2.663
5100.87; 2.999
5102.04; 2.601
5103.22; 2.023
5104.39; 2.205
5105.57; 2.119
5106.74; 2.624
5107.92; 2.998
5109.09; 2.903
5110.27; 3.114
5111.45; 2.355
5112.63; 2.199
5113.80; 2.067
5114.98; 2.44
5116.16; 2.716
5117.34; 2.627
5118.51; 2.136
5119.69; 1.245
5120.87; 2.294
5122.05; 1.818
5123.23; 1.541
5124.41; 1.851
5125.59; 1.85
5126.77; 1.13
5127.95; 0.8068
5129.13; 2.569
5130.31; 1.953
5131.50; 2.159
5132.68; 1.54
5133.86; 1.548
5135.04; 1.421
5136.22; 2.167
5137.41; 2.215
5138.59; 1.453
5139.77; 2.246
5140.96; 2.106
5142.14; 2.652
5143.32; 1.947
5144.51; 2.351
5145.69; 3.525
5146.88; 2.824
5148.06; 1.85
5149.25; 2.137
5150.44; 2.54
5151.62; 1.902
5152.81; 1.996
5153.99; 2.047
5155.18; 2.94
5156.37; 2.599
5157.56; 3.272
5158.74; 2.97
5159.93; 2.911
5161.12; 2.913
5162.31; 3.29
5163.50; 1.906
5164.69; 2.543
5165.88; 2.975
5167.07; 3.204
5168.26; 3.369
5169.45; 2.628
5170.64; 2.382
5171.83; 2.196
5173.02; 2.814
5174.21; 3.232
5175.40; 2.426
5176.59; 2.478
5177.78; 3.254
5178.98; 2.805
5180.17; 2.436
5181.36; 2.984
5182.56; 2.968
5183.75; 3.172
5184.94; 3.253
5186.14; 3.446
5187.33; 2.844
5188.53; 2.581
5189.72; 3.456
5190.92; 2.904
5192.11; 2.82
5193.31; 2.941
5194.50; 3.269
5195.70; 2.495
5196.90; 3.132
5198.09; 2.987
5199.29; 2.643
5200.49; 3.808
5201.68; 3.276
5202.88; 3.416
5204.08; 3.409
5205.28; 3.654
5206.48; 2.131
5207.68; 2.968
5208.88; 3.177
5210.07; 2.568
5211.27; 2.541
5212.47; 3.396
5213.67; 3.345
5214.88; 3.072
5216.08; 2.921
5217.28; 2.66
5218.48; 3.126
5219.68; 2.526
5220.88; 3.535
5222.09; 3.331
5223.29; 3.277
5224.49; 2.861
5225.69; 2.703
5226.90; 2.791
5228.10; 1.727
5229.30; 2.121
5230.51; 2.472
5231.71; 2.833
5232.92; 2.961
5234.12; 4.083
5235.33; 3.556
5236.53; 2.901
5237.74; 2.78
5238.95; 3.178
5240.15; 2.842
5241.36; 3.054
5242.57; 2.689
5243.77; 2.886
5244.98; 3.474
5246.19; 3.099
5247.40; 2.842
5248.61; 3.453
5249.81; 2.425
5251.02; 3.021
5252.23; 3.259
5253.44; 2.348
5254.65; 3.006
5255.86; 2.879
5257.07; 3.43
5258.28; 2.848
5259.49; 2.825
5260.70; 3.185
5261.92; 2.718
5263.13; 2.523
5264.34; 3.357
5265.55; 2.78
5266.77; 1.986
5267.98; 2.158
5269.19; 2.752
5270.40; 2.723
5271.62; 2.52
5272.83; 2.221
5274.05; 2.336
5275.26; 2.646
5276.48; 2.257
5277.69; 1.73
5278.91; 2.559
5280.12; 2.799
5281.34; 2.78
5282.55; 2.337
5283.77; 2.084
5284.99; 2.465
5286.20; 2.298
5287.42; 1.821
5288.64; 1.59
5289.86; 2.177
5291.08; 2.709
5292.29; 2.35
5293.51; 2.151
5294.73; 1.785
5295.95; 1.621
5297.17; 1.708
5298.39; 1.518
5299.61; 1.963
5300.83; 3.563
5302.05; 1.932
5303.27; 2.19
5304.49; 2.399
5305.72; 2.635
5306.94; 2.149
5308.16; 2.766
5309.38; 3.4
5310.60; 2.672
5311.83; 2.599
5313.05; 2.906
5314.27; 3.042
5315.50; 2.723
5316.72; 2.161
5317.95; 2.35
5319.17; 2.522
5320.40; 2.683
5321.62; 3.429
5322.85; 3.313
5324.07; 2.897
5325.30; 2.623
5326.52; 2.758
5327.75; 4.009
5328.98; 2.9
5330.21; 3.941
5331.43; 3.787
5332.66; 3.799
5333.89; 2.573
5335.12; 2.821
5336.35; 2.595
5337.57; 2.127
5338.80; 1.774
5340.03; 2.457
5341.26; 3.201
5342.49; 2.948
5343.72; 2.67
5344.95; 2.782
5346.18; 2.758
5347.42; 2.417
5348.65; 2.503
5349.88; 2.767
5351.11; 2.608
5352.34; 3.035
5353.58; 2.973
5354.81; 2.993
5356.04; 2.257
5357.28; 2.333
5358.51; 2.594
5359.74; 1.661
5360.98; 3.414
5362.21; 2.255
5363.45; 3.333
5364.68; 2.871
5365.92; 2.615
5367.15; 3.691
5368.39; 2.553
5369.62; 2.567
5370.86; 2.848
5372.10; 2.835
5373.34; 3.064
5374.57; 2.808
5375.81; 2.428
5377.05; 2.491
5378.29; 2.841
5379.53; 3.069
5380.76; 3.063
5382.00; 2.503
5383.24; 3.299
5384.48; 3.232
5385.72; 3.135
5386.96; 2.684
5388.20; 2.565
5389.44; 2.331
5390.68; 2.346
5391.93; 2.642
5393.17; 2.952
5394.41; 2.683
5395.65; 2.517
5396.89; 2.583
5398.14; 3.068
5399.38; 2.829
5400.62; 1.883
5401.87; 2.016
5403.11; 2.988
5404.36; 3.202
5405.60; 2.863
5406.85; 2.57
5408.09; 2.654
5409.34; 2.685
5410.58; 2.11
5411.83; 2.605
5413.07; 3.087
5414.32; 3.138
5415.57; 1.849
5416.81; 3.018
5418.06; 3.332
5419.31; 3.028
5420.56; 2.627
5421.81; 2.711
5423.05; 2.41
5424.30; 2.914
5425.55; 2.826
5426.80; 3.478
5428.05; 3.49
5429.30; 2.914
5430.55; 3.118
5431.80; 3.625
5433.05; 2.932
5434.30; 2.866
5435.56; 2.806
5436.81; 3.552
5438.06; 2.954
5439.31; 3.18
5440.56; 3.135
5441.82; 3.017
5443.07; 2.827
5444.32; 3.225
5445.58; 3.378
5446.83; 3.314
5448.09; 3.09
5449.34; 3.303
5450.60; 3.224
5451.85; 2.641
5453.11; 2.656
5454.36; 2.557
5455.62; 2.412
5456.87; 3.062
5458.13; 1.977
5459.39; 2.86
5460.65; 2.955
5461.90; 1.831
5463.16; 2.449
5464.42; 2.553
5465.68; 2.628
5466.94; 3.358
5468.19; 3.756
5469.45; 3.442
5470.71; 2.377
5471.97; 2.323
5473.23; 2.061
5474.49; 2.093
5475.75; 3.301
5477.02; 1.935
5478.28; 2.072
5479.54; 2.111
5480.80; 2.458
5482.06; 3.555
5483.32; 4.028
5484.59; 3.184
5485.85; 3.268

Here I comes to 1.4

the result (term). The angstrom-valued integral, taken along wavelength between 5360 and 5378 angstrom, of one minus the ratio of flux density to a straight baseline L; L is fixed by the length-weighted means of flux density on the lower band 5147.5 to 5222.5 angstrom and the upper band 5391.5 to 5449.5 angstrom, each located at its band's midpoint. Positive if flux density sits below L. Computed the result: 0.4 angstrom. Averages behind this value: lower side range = 2.87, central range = 2.82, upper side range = 2.89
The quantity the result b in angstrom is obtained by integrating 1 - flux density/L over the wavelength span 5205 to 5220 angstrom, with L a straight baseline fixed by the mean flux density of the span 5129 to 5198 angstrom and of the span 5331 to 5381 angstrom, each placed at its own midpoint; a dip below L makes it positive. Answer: -1.57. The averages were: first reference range 2.61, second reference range 2.75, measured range 2.92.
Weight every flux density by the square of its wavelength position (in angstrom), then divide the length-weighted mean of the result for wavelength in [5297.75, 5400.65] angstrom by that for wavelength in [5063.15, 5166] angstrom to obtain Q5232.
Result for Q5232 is 1.3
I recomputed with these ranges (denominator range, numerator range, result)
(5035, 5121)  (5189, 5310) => 1.22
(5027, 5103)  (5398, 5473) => 1.40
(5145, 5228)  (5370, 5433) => 1.06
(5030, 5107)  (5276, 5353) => 1.21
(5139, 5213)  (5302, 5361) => 1.04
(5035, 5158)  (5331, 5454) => 1.38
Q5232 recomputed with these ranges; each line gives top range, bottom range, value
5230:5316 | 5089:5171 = 1.17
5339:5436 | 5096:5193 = 1.23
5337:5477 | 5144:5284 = 1.06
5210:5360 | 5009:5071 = 1.26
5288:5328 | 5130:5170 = 1.10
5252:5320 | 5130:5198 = 0.99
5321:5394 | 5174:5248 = 1.00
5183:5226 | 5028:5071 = 1.34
